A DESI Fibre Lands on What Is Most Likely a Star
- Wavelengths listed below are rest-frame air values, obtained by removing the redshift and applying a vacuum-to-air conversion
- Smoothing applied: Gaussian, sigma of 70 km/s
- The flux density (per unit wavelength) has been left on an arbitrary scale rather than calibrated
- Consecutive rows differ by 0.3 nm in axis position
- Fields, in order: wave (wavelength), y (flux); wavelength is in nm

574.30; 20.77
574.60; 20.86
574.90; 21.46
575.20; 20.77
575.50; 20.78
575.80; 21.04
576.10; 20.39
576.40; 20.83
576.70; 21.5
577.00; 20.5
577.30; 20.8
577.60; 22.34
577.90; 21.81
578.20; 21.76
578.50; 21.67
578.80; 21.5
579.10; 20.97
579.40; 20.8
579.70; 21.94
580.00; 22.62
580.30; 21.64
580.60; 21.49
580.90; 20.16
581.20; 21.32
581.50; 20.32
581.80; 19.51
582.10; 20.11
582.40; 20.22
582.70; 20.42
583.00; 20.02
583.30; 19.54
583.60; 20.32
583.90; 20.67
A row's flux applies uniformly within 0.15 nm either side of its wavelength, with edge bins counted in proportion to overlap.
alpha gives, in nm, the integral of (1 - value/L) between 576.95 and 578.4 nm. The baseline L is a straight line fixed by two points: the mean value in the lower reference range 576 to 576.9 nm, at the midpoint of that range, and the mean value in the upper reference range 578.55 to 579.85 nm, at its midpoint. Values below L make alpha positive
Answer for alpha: -0.03 nm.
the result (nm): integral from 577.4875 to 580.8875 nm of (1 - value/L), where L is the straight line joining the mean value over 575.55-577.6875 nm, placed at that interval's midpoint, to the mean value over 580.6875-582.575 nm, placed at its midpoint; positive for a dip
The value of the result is -0.16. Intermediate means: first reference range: 21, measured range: 21.6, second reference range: 20.3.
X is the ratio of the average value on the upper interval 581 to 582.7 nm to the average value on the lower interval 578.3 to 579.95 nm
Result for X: 0.9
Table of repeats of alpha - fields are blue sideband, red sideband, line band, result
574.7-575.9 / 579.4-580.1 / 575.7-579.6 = 0.05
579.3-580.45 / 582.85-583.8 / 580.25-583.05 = 0.05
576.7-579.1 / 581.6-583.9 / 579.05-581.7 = -0.06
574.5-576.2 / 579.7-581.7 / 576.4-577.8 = -0.02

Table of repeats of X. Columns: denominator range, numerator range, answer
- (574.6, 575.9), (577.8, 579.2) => 1.03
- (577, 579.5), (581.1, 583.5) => 0.94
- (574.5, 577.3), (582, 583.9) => 0.96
